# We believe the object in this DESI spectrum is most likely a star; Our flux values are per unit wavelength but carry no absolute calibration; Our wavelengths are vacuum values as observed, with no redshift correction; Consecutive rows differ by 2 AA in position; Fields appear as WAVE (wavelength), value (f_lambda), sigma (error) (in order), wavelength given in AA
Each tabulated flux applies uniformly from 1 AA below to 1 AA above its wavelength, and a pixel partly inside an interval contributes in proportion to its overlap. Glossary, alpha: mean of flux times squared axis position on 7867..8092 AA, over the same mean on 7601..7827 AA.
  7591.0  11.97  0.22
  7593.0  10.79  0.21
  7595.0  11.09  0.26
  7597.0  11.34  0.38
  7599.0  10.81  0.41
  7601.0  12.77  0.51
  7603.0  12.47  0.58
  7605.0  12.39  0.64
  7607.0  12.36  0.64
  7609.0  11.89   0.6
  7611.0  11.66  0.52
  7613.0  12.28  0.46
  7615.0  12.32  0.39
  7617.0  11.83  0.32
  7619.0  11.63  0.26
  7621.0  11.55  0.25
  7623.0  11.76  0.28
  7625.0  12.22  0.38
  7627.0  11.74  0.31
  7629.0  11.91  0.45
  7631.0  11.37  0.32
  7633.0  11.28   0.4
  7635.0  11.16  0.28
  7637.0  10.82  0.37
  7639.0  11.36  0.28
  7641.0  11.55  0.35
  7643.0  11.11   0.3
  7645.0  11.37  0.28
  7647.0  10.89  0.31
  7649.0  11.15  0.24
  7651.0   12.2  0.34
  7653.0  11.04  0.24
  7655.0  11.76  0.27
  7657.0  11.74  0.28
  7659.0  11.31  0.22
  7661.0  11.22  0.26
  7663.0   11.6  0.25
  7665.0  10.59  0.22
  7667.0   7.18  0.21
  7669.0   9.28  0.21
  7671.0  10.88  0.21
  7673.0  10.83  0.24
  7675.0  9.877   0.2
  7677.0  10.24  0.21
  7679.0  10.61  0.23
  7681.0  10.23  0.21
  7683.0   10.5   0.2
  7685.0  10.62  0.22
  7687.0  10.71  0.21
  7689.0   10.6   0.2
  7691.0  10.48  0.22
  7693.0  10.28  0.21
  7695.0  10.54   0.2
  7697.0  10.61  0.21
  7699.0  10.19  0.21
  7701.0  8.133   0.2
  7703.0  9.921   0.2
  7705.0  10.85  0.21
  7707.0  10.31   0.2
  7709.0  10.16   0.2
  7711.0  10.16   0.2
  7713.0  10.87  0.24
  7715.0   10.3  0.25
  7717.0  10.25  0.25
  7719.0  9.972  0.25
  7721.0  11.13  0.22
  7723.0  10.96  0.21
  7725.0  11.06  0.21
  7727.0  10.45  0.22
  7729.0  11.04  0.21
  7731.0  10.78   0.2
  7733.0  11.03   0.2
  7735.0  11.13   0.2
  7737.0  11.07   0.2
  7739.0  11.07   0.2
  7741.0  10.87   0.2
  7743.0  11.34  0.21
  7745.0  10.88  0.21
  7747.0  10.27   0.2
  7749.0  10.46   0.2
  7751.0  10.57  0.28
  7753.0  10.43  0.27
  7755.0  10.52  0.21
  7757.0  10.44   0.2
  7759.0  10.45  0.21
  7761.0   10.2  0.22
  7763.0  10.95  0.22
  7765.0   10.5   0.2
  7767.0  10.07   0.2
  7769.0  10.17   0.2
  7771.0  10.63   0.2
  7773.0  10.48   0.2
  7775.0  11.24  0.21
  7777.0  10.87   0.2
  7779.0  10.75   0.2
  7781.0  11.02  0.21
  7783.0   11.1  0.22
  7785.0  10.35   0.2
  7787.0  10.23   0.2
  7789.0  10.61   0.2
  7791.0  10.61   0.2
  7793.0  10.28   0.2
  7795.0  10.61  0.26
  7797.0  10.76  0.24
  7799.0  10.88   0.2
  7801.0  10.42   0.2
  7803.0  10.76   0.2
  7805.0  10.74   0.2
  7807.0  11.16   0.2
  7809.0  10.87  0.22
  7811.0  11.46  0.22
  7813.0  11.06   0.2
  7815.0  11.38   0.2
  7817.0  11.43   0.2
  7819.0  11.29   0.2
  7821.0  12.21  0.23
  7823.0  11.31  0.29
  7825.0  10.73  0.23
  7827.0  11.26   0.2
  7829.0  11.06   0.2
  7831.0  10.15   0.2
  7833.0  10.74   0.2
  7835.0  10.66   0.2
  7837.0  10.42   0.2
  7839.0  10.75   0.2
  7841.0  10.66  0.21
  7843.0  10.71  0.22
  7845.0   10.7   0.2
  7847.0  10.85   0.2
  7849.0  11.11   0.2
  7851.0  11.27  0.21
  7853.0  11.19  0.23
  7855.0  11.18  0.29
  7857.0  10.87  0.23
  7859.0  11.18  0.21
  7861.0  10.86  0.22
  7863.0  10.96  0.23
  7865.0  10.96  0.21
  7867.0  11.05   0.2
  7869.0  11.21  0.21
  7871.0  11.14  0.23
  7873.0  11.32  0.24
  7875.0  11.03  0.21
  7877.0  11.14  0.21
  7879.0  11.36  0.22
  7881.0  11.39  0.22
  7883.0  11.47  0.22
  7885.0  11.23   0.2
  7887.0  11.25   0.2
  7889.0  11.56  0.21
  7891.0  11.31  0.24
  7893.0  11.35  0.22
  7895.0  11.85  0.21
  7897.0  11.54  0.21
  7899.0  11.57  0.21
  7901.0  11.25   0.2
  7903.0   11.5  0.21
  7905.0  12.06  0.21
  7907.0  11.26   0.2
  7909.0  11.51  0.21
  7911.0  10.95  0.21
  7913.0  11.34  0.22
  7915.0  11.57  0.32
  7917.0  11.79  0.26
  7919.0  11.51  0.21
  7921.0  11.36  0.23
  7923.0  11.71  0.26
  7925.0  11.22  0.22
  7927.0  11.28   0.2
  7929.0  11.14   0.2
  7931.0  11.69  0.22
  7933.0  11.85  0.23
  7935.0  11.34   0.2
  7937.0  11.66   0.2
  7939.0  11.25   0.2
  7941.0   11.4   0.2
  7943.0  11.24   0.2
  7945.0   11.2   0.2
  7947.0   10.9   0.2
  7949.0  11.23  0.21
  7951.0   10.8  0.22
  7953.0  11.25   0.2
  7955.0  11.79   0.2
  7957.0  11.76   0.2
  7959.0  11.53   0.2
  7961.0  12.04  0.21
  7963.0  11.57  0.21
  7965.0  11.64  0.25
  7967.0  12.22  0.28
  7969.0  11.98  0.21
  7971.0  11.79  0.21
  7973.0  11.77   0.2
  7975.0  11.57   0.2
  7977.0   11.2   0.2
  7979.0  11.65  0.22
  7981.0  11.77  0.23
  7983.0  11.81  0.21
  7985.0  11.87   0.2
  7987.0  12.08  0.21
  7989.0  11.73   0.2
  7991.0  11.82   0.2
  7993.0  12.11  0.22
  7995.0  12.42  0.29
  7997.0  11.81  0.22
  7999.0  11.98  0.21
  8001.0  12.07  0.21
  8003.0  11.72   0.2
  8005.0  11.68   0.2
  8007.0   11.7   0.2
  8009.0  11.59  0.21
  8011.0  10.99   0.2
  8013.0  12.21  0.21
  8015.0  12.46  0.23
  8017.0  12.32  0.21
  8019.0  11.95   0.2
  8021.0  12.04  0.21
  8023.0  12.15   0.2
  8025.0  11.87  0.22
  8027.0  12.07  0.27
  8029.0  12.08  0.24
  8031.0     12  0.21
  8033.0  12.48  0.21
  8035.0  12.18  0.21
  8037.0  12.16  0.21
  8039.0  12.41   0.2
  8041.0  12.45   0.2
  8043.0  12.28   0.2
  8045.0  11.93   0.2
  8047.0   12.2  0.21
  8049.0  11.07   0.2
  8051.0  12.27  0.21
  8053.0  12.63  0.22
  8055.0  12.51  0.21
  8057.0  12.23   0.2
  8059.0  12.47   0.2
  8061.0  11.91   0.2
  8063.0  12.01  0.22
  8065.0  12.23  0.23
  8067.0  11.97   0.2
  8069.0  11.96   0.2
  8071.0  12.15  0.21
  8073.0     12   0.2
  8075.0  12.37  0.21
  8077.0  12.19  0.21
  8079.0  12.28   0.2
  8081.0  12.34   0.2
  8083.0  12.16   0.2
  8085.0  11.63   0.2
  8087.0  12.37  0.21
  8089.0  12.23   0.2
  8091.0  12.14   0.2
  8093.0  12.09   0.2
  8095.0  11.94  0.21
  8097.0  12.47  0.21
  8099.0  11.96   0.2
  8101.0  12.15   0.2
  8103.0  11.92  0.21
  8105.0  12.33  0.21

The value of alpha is 1.16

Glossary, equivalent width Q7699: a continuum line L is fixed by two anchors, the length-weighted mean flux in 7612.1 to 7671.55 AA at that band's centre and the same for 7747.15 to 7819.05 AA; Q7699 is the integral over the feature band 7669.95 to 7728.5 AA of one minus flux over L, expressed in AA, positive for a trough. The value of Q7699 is 3.35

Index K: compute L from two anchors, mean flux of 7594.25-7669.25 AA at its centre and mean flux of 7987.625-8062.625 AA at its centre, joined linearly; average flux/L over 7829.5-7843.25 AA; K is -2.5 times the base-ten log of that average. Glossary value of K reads 0.11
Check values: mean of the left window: 11.4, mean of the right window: 12.1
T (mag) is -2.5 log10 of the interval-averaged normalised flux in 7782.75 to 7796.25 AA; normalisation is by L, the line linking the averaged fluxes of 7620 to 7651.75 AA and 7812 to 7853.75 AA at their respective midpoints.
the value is 0.06 mag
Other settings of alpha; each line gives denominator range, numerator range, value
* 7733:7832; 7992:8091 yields 1.19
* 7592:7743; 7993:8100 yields 1.21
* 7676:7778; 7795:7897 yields 1.08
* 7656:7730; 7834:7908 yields 1.12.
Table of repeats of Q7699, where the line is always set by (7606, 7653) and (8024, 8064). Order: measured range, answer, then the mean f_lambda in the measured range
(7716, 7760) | 3.8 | 10.7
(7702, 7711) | 1.1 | 10.3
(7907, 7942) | 1.6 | 11.4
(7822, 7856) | 2.9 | 10.9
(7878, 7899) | 0.9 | 11.4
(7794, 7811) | 1.5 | 10.8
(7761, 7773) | 1.4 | 10.4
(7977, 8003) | 0.4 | 11.9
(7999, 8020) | 0.4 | 11.9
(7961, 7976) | 0.3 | 11.8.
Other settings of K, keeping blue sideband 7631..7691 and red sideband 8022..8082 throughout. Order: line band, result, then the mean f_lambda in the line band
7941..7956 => 0.056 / 11.2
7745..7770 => 0.072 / 10.4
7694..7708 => 0.091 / 10.1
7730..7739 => 0.006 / 11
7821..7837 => 0.048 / 10.9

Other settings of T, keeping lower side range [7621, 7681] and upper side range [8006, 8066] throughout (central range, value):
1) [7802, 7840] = 0.046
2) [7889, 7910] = 0.018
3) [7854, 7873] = 0.053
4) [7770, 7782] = 0.053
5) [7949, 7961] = 0.038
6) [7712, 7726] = 0.057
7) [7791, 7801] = 0.081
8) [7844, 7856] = 0.051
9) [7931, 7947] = 0.039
